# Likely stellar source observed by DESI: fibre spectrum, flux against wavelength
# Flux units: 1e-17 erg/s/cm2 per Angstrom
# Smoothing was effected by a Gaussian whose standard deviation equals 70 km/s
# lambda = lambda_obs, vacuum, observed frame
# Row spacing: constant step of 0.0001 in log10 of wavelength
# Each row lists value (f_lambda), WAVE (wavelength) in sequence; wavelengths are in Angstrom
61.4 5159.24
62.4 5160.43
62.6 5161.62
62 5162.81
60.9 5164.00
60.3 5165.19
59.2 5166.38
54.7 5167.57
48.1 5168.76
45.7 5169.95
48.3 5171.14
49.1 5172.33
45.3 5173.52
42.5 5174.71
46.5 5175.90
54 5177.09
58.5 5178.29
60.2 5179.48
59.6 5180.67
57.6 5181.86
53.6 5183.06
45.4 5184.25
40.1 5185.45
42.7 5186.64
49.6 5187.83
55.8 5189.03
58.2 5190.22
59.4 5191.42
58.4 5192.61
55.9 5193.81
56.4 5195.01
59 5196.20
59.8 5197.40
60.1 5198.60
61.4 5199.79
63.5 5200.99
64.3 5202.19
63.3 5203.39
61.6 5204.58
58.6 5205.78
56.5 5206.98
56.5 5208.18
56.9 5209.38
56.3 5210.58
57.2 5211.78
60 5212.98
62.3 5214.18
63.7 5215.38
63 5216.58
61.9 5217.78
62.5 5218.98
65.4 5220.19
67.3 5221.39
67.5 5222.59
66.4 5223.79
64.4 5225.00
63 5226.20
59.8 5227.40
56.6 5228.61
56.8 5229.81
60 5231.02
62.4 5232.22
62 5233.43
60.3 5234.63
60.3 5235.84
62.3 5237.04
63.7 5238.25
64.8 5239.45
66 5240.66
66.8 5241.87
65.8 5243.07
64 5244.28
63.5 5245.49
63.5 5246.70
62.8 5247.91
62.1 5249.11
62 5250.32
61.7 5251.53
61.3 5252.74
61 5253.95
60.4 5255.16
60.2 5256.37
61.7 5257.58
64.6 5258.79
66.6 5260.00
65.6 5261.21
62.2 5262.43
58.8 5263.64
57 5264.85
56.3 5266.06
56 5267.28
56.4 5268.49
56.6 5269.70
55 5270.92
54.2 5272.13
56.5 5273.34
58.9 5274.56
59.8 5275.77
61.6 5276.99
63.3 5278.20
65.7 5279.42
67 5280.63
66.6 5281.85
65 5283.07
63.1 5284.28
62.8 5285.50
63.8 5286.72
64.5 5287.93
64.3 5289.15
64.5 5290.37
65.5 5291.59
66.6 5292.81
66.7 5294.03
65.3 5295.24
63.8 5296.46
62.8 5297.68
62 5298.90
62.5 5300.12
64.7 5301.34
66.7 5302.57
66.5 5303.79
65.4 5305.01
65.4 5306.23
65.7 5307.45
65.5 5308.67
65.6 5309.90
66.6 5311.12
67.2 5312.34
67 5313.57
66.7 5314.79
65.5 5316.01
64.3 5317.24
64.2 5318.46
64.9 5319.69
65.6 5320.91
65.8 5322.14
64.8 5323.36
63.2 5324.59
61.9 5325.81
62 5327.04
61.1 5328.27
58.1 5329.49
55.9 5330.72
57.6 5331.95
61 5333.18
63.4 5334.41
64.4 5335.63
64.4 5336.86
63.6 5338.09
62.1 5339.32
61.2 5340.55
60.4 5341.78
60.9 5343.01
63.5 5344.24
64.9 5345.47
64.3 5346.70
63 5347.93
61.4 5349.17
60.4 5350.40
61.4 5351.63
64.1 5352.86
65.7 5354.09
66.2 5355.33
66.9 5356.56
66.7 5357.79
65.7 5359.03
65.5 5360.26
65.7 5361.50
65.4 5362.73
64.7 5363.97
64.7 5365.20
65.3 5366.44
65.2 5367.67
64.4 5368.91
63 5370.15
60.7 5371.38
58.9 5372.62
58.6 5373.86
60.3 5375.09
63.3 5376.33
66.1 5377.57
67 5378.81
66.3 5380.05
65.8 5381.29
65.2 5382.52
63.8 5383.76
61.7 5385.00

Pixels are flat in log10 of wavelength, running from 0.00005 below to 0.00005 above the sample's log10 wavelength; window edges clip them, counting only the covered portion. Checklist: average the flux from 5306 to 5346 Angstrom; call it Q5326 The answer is 63.4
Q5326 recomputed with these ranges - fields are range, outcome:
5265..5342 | 62.9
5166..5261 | 58.9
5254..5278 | 59.5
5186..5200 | 56.2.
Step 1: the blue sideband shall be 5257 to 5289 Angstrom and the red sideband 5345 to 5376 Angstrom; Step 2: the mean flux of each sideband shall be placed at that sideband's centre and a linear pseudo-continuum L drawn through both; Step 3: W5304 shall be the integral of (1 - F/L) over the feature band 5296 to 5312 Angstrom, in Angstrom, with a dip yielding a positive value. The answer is -0.73 Angstrom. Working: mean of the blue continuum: 61.2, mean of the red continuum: 63.7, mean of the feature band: 64.9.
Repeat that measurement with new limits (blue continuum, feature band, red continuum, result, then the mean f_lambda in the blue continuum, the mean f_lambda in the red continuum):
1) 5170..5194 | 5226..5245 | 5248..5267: -1.1 Angstrom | 51.8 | 61.4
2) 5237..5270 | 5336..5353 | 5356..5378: 0.3 Angstrom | 62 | 63.9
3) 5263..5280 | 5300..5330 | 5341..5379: -1.9 Angstrom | 58.3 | 63.6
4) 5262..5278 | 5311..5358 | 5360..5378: -1.5 Angstrom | 57.8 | 63.4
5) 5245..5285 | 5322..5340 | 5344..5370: 0.5 Angstrom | 61.1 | 64.5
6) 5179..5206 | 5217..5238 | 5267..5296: -1.2 Angstrom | 56.7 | 62.2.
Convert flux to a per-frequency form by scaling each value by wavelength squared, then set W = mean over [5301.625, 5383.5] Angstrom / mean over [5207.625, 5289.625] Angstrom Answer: 1.07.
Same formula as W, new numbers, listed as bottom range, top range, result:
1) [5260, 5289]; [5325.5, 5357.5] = 1.05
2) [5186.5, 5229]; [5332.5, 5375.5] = 1.11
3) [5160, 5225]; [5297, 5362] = 1.17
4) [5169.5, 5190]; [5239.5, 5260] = 1.28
